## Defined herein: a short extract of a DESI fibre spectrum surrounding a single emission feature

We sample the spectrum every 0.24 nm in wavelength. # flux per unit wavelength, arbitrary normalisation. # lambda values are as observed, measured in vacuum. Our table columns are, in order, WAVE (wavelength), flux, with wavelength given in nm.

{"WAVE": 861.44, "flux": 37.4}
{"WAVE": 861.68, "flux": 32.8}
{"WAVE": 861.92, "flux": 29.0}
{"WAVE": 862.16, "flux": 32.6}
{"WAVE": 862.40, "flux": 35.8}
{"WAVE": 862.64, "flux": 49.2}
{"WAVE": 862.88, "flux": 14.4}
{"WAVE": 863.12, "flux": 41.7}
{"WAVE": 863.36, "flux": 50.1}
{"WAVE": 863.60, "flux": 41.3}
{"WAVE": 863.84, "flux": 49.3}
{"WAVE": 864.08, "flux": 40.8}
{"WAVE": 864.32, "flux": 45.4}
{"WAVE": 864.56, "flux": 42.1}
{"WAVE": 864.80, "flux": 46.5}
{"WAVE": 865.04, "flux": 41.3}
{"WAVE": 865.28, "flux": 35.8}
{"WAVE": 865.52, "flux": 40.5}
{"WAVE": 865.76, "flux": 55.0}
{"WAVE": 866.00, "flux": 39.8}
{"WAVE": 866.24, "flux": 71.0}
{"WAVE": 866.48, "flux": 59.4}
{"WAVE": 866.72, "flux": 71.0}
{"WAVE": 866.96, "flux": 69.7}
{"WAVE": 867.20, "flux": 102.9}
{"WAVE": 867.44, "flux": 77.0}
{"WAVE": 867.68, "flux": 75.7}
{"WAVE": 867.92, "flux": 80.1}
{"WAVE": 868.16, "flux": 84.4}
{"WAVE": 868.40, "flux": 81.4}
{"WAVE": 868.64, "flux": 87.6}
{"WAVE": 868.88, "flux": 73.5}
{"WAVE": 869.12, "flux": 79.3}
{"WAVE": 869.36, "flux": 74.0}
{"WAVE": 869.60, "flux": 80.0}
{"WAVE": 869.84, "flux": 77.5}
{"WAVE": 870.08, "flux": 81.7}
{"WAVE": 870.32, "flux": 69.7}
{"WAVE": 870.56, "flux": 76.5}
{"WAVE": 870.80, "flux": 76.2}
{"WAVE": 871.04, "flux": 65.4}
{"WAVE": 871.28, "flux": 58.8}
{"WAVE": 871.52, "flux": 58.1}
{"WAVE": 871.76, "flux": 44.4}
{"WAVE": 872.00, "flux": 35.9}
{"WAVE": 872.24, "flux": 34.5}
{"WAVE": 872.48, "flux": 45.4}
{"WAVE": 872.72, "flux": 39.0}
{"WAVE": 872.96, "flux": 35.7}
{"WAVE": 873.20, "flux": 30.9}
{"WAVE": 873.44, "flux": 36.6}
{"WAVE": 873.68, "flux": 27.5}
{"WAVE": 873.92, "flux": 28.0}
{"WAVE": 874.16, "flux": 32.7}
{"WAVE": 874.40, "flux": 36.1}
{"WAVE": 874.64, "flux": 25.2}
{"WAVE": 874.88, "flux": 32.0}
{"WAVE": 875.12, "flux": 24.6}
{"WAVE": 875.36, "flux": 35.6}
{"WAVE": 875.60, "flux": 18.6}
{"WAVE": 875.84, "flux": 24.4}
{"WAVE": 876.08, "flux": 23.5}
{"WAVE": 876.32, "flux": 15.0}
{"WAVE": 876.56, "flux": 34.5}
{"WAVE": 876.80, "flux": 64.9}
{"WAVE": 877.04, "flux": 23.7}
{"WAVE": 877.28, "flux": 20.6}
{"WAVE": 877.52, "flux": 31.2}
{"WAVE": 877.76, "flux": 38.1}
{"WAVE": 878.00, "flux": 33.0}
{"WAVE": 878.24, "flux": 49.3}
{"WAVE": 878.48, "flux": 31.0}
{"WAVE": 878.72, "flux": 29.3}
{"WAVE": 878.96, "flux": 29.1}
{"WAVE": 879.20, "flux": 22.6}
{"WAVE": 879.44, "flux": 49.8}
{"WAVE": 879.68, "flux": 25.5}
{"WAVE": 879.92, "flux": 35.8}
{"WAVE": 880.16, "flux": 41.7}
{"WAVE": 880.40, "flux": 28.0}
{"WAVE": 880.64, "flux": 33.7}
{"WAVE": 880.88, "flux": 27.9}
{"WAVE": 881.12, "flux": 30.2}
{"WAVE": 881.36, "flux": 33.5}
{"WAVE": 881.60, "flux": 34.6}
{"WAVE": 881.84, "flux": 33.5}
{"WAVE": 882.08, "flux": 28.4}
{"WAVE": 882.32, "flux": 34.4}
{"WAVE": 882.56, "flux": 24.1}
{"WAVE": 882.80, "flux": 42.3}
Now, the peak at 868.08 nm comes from Mg II 2798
